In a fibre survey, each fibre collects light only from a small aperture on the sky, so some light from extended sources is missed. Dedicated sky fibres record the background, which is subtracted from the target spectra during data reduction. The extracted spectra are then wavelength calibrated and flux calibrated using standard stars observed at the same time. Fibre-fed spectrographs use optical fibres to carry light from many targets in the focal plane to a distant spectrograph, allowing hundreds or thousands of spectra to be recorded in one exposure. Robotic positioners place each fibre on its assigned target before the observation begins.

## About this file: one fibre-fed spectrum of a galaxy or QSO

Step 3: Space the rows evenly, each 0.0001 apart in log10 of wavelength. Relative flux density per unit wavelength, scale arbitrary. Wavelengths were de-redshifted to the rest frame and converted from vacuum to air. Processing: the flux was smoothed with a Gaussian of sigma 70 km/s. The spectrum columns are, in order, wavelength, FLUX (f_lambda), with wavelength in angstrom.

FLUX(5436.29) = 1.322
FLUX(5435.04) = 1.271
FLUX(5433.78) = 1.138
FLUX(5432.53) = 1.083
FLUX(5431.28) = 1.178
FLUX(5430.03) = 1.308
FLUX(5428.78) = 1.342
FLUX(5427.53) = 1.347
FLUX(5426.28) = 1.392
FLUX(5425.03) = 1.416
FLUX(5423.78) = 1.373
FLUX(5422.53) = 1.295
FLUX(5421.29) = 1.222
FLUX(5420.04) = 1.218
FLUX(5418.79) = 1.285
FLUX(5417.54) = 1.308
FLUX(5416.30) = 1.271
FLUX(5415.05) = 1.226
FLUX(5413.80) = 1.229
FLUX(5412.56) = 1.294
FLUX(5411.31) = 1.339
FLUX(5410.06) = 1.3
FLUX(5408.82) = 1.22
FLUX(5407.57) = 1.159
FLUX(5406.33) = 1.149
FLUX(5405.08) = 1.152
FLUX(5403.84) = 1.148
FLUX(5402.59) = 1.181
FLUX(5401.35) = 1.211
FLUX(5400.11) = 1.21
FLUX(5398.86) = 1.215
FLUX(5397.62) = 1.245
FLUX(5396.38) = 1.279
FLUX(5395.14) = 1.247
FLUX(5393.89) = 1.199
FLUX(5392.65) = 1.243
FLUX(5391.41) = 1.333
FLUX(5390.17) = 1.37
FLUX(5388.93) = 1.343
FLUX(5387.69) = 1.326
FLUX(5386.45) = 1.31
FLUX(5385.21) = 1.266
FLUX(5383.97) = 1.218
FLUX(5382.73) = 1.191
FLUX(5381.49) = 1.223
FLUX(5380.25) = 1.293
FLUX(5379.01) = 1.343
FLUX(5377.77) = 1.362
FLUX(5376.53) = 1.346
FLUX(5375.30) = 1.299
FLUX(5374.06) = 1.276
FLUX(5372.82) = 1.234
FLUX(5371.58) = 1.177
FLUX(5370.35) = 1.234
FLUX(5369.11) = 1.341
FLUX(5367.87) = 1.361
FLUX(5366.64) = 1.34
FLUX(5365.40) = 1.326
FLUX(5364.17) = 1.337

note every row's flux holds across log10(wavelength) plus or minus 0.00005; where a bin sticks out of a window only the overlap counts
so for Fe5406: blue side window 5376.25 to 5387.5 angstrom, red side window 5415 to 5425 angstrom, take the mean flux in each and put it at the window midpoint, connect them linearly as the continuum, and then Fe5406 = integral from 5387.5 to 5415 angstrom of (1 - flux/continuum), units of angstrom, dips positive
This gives 0.9 angstrom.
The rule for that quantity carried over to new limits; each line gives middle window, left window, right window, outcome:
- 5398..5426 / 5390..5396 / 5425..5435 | 0.4 angstrom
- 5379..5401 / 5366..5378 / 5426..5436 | 0.3 angstrom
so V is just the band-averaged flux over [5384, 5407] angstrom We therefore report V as 1.25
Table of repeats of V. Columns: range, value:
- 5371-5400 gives 1.27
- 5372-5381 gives 1.3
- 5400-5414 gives 1.22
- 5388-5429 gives 1.27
